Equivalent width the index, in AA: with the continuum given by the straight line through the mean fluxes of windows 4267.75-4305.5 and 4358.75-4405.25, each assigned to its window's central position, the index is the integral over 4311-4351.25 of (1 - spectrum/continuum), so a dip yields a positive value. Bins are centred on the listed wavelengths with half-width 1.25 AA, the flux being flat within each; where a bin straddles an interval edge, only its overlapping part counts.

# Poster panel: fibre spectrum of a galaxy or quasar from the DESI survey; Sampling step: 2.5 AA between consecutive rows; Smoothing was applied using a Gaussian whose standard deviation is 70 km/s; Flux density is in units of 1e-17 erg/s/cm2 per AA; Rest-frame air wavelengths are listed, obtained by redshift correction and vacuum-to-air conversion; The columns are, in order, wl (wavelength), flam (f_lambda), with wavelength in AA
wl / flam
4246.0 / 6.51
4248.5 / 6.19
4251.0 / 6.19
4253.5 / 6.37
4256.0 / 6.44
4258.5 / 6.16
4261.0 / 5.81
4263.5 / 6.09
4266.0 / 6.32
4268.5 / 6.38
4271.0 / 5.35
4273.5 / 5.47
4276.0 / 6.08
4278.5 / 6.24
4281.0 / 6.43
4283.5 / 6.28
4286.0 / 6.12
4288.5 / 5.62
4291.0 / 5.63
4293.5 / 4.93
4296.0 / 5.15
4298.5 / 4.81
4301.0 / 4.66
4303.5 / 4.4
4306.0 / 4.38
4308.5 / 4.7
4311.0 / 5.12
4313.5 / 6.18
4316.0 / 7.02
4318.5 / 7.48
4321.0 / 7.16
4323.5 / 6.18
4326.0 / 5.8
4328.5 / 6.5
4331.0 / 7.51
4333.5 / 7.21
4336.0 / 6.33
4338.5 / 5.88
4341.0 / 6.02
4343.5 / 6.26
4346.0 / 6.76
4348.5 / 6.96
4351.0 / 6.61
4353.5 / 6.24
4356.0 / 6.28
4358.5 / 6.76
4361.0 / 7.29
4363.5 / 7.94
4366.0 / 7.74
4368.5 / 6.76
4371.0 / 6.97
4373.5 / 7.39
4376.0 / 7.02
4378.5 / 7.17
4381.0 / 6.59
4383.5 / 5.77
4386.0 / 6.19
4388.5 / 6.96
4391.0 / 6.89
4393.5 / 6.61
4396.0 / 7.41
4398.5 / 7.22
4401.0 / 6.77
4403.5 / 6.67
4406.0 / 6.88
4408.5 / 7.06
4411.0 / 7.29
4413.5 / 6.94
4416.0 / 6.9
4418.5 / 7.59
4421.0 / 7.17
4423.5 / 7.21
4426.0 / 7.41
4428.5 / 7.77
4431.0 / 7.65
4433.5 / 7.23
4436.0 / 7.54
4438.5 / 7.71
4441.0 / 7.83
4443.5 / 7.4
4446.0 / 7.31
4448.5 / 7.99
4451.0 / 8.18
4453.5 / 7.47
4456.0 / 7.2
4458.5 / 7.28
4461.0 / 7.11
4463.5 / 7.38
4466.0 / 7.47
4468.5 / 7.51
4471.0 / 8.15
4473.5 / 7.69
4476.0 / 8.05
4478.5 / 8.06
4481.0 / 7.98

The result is -2.44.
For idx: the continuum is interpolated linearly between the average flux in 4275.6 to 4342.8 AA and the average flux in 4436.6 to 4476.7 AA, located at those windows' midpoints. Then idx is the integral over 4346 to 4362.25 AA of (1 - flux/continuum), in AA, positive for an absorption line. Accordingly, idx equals -0.67 AA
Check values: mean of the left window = 5.92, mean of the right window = 7.6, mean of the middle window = 6.7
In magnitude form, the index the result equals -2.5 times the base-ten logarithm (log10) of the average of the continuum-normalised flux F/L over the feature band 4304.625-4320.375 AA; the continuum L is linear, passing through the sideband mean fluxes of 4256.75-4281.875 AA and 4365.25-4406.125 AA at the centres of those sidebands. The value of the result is 0.09 mag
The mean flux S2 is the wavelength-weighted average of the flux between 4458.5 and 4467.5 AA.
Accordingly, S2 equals 7.32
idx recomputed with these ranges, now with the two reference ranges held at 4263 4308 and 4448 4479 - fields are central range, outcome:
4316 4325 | -1.5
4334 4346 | -0.1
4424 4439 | -0.5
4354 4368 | -1.5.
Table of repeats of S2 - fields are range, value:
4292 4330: 5.64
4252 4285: 6.11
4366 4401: 6.87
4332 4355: 6.48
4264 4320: 5.68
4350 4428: 6.97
